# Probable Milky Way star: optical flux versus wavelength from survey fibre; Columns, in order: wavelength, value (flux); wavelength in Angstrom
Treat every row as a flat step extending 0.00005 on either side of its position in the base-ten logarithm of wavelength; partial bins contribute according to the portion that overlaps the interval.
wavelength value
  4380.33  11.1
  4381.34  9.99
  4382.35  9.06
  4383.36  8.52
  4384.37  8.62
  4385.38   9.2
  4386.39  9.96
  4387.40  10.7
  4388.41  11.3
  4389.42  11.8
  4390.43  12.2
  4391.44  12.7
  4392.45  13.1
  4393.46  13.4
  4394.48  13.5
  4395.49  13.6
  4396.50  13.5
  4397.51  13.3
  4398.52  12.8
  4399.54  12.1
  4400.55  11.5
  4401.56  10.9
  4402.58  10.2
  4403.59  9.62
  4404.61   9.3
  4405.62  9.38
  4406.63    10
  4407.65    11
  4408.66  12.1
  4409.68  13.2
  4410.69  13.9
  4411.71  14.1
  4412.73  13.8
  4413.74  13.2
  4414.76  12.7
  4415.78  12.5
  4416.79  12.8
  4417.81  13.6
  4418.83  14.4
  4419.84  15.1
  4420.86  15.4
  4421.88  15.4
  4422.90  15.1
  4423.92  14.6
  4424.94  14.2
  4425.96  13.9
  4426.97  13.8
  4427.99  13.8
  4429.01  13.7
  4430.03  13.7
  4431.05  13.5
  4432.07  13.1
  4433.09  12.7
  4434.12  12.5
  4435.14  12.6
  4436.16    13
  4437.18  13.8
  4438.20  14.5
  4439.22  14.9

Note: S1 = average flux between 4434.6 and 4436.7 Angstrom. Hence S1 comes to 12.8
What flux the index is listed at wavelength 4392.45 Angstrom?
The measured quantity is 13.1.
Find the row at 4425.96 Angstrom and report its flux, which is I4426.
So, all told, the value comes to 13.9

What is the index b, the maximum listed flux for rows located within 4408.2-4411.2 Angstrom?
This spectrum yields 13.9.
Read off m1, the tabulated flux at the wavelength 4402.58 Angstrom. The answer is 10.2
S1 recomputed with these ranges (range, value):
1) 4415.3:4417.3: 12.7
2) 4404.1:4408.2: 9.96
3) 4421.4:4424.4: 15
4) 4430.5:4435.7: 12.9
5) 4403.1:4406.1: 9.43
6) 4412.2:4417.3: 13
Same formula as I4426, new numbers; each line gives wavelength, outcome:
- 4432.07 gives 13.1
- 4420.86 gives 15.4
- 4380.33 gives 11.1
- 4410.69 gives 13.9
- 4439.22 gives 14.9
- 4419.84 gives 15.1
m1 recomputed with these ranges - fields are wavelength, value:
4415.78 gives 12.5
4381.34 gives 9.99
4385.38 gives 9.2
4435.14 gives 12.6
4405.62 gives 9.38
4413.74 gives 13.2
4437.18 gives 13.8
